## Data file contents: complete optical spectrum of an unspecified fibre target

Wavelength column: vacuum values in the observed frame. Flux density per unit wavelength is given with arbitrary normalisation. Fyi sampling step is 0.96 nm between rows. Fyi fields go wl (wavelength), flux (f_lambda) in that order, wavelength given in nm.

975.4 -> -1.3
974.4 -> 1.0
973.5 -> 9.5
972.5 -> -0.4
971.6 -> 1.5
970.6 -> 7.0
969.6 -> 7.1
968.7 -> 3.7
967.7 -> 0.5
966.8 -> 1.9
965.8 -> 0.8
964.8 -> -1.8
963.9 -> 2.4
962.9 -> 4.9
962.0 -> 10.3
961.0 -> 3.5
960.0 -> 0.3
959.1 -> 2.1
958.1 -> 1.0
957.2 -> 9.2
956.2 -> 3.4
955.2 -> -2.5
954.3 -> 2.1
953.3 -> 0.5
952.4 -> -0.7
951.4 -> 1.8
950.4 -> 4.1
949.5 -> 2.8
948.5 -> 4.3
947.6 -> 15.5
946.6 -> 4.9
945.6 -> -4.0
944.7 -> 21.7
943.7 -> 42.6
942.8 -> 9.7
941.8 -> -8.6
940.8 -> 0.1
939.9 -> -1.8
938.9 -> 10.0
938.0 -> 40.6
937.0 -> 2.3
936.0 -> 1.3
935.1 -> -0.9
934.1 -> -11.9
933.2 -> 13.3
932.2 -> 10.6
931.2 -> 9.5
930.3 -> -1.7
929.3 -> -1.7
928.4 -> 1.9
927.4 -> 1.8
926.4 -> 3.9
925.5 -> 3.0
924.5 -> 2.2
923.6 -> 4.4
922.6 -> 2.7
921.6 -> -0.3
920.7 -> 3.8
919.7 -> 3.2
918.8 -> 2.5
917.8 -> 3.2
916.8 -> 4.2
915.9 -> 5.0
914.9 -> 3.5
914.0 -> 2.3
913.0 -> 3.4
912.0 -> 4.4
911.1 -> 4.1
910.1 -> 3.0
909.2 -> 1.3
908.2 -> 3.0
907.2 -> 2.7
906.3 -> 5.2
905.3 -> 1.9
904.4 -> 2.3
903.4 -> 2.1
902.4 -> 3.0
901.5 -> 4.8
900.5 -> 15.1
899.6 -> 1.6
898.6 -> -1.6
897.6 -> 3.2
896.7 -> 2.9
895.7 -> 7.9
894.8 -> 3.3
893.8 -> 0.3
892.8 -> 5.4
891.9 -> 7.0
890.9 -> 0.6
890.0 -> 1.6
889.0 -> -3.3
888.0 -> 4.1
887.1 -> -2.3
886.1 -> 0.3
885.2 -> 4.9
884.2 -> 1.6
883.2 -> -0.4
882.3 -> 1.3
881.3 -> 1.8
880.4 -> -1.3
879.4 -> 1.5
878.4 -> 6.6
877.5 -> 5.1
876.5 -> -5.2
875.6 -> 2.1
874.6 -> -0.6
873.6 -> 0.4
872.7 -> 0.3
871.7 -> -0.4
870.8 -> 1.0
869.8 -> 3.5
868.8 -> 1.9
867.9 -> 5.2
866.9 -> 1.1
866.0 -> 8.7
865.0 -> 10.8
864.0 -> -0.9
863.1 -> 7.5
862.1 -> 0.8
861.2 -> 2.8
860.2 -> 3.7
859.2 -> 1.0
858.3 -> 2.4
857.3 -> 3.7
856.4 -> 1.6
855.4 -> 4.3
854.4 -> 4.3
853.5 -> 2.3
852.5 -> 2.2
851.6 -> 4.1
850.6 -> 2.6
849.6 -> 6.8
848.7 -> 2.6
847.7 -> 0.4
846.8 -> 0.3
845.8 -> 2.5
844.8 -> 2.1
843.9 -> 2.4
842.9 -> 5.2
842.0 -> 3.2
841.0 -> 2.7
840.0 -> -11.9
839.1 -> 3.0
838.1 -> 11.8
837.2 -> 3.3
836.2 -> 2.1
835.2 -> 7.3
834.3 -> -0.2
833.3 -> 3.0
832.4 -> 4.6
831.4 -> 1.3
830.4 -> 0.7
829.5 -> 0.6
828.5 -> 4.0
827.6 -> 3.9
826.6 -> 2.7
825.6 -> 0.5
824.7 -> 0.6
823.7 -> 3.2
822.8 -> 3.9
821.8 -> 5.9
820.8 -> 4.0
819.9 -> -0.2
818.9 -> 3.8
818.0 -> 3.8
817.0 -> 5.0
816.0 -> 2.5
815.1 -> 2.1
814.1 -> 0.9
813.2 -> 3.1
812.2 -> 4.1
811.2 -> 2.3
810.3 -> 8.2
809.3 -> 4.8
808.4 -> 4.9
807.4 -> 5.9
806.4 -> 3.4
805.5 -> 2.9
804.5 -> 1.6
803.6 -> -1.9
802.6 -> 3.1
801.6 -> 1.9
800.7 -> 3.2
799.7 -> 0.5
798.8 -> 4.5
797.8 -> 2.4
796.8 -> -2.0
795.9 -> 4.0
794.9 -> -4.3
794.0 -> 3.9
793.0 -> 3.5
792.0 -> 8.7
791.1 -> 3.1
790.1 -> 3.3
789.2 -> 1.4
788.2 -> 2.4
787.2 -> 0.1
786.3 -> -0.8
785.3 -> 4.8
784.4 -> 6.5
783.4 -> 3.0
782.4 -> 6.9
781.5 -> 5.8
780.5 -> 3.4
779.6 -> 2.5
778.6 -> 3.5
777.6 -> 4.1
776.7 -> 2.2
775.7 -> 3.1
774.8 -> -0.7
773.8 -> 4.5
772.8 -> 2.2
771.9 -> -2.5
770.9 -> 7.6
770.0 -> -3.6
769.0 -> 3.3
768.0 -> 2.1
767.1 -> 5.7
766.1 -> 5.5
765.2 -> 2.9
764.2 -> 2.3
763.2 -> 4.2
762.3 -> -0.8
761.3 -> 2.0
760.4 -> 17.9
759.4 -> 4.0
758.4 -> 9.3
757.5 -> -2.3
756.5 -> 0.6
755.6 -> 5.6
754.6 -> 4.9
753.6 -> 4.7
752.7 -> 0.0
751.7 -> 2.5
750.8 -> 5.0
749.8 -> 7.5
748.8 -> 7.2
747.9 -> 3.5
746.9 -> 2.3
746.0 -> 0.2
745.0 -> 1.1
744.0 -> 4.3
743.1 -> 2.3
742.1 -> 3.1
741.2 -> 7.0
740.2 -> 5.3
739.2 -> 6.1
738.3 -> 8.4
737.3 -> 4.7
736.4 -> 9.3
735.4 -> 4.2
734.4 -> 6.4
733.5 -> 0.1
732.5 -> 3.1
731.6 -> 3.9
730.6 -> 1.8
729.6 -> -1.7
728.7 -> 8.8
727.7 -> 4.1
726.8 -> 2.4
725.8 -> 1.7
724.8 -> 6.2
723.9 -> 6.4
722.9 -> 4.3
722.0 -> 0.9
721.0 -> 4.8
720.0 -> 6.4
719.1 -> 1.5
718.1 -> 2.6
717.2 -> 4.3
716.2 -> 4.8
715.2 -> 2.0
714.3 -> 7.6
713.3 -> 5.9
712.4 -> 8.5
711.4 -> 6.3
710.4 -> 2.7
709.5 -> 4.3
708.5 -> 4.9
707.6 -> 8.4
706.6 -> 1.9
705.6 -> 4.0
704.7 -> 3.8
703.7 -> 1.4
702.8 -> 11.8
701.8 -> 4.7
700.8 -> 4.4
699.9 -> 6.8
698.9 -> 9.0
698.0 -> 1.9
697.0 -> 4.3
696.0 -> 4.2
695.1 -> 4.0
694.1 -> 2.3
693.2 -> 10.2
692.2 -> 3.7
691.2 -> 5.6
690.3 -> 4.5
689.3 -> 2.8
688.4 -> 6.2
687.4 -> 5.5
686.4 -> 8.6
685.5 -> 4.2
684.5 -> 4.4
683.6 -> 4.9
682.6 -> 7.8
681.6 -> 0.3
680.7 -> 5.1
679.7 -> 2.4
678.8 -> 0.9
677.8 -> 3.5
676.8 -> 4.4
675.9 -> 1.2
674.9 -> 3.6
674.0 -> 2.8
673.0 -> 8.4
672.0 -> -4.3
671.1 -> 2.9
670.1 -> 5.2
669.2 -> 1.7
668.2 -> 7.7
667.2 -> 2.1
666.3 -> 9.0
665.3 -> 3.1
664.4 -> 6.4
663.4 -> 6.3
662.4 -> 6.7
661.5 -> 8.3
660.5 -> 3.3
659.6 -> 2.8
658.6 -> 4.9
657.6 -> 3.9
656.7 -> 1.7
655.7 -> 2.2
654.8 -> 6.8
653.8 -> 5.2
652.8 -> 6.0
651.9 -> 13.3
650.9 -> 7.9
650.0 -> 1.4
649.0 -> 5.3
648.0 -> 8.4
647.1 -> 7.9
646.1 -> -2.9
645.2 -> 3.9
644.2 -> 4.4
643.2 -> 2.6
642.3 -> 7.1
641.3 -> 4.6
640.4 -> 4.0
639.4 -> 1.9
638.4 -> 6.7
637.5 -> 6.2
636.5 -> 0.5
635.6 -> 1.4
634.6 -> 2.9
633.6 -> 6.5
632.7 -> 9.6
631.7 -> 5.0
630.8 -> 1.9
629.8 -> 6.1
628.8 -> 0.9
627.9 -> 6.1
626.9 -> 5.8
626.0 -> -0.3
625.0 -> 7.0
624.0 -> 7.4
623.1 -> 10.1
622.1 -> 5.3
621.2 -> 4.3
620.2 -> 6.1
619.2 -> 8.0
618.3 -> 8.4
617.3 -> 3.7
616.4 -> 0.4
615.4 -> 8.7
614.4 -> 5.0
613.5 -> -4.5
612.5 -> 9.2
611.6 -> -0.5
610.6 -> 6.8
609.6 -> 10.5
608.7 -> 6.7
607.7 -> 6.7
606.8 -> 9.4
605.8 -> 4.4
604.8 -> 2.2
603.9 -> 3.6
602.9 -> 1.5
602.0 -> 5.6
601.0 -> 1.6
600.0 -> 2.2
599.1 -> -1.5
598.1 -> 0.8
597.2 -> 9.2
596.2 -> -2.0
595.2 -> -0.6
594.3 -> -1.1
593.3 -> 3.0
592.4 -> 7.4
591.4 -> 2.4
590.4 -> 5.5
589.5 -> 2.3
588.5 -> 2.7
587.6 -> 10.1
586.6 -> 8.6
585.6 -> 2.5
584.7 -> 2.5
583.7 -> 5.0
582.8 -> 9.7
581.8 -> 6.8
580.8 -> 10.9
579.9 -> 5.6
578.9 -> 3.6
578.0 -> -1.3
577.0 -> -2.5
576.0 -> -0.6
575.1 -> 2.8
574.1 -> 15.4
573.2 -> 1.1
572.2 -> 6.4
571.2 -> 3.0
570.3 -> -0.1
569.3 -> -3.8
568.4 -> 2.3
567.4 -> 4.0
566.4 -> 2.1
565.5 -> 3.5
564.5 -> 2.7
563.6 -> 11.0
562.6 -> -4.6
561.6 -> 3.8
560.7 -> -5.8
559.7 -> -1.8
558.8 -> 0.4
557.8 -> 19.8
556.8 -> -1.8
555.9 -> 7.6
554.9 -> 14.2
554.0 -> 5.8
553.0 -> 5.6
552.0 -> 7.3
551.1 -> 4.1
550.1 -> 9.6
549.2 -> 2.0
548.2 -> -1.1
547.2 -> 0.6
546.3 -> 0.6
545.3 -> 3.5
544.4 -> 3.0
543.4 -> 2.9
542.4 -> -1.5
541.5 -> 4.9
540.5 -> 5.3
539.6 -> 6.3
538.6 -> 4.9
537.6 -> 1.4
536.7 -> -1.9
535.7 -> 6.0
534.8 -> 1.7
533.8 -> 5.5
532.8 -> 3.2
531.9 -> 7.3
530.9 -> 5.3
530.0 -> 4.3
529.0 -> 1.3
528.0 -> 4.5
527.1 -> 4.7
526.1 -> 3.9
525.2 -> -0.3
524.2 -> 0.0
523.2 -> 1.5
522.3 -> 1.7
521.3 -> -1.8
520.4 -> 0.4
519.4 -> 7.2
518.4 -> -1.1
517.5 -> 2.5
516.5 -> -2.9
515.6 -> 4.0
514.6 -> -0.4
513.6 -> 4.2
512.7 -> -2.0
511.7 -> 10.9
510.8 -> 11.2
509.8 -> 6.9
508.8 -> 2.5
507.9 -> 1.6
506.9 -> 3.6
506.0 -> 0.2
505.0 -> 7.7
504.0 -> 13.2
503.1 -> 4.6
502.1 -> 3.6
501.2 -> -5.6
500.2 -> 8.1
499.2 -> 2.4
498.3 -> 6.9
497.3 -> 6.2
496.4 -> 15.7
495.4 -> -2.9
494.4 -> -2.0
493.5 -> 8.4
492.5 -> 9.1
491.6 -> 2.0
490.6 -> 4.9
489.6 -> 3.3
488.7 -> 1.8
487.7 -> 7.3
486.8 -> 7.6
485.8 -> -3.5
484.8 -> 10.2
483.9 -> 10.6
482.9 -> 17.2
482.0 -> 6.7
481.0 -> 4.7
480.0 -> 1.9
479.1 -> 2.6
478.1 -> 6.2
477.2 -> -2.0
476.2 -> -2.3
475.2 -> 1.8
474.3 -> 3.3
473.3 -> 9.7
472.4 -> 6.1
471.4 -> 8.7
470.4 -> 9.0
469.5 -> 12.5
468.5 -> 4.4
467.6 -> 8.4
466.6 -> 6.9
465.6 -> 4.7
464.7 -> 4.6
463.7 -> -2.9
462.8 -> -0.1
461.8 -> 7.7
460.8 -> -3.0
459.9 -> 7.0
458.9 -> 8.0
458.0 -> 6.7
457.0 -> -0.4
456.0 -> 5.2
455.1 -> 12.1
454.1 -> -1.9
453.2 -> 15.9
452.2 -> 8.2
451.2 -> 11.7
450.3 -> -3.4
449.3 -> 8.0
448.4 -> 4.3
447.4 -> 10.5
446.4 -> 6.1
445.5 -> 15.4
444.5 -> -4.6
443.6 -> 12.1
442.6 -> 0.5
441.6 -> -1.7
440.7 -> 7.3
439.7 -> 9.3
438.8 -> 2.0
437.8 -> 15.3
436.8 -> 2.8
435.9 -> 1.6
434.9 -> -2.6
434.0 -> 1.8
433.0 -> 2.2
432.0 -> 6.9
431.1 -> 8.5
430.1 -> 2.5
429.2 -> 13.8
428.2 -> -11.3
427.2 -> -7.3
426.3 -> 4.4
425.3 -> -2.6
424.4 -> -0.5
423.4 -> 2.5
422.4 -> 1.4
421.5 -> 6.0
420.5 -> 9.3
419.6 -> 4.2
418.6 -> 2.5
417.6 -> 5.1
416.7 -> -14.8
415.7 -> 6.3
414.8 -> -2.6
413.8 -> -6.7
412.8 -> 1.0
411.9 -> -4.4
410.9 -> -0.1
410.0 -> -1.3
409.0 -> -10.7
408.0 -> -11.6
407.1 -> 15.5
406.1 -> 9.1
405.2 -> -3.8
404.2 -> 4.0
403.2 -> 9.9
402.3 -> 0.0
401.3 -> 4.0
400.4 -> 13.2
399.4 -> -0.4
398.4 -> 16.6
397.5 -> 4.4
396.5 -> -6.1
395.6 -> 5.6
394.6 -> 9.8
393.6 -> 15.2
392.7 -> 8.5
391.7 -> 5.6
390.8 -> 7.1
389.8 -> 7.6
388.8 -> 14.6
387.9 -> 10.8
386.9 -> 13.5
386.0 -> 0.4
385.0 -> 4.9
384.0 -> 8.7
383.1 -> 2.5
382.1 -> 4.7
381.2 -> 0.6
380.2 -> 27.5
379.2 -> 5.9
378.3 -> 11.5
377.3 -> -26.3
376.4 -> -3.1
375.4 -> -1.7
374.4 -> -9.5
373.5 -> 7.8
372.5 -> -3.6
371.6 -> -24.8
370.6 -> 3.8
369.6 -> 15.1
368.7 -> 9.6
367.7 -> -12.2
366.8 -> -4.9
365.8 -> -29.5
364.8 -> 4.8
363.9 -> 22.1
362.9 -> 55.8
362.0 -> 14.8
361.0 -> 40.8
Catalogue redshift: 0.341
